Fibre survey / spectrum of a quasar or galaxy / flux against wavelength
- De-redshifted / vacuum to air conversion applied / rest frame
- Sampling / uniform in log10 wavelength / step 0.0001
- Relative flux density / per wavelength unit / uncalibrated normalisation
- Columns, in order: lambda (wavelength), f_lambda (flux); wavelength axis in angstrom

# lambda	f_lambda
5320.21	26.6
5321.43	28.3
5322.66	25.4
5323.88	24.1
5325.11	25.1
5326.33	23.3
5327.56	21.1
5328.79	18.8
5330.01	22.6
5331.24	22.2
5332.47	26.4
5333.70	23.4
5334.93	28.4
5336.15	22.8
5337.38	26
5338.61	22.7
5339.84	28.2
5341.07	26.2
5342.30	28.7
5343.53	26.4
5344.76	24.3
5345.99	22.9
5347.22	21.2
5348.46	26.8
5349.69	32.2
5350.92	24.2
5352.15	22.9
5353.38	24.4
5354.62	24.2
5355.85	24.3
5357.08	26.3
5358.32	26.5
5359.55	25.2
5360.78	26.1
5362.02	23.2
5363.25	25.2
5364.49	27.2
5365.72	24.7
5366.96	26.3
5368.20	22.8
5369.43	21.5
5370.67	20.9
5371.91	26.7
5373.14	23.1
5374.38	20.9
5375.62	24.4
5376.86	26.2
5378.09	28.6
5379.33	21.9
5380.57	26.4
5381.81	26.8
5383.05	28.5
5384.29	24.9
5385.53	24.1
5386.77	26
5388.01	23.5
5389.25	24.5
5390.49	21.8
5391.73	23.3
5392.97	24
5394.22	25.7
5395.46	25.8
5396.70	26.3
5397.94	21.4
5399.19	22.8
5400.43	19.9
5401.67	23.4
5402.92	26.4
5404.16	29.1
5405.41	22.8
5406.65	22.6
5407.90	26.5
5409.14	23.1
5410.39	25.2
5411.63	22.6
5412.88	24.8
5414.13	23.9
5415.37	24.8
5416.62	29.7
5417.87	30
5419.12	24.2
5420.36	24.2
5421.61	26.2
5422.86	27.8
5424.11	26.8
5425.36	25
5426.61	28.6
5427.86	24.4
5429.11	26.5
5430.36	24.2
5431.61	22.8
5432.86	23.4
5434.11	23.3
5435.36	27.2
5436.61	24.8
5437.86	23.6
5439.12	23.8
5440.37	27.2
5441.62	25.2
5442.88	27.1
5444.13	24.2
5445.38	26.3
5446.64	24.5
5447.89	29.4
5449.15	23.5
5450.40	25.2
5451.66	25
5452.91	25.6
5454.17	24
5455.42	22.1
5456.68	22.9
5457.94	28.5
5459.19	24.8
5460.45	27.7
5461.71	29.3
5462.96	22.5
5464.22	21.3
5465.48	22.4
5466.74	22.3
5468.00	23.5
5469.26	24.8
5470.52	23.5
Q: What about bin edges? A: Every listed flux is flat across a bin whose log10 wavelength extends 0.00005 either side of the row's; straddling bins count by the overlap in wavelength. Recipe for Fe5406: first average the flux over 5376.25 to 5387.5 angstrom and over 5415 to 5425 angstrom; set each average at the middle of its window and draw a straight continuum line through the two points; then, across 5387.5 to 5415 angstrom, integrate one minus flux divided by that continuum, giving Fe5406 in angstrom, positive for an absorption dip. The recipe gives 2.3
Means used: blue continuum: 25.9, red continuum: 26.7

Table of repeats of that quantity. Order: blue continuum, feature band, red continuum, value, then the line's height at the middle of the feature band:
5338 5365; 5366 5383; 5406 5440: 0.6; 25.3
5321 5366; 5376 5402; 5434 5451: 0.6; 25.2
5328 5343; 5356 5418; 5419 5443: 0.7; 25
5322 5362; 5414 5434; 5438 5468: -0.7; 24.9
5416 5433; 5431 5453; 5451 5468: 0.1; 25.3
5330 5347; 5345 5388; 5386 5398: -0.3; 24.7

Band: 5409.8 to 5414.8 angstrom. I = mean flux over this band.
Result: 24.2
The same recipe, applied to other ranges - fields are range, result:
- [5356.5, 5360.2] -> 26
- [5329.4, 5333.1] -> 23.7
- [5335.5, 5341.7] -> 25.2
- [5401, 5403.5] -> 24.7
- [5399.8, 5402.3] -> 21.7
